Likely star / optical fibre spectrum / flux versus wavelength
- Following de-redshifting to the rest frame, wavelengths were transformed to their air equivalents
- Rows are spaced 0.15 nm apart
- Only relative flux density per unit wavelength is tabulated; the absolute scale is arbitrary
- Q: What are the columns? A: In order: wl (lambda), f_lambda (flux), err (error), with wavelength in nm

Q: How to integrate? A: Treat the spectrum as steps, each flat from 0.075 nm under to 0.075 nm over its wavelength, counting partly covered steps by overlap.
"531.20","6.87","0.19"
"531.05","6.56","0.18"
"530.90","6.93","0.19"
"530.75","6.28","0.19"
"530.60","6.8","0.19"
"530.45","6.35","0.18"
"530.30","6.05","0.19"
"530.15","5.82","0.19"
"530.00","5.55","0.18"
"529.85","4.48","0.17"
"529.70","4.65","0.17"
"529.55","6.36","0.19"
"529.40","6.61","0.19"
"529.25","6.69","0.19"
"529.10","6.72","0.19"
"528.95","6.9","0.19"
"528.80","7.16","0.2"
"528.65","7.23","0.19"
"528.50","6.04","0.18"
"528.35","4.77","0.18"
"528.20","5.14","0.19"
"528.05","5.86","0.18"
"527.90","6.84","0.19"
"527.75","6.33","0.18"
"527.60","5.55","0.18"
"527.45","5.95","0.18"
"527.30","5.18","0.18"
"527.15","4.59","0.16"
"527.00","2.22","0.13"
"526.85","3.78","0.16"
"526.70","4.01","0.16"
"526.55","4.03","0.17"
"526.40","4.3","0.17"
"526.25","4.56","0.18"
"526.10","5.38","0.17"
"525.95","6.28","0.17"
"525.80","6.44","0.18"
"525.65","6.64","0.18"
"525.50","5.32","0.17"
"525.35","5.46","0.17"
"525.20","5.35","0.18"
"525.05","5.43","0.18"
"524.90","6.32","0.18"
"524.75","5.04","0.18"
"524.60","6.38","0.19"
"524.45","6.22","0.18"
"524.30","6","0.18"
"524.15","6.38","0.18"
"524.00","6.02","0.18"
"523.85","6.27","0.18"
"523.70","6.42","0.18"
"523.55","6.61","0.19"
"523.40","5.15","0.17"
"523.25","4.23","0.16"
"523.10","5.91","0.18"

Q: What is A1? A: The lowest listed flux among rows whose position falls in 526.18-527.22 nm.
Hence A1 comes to 2.22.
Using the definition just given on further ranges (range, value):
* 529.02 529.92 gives 4.48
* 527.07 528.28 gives 4.59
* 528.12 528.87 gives 4.77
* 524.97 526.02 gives 5.32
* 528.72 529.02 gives 6.9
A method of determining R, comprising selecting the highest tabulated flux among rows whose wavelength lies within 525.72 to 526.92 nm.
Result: 6.44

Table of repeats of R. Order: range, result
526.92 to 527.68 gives 5.95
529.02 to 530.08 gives 6.72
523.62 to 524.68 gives 6.42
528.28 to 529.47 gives 7.23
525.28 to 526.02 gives 6.64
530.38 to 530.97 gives 6.93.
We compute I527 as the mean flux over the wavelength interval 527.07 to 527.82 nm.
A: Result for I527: 5.49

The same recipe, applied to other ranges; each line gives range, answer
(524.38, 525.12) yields 5.88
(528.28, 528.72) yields 6.01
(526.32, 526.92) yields 4.04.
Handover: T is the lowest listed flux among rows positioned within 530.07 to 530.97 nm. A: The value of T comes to 5.82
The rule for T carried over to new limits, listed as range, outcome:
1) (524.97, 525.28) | 5.35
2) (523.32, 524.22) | 5.15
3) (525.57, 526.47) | 4.3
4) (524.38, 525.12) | 5.04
